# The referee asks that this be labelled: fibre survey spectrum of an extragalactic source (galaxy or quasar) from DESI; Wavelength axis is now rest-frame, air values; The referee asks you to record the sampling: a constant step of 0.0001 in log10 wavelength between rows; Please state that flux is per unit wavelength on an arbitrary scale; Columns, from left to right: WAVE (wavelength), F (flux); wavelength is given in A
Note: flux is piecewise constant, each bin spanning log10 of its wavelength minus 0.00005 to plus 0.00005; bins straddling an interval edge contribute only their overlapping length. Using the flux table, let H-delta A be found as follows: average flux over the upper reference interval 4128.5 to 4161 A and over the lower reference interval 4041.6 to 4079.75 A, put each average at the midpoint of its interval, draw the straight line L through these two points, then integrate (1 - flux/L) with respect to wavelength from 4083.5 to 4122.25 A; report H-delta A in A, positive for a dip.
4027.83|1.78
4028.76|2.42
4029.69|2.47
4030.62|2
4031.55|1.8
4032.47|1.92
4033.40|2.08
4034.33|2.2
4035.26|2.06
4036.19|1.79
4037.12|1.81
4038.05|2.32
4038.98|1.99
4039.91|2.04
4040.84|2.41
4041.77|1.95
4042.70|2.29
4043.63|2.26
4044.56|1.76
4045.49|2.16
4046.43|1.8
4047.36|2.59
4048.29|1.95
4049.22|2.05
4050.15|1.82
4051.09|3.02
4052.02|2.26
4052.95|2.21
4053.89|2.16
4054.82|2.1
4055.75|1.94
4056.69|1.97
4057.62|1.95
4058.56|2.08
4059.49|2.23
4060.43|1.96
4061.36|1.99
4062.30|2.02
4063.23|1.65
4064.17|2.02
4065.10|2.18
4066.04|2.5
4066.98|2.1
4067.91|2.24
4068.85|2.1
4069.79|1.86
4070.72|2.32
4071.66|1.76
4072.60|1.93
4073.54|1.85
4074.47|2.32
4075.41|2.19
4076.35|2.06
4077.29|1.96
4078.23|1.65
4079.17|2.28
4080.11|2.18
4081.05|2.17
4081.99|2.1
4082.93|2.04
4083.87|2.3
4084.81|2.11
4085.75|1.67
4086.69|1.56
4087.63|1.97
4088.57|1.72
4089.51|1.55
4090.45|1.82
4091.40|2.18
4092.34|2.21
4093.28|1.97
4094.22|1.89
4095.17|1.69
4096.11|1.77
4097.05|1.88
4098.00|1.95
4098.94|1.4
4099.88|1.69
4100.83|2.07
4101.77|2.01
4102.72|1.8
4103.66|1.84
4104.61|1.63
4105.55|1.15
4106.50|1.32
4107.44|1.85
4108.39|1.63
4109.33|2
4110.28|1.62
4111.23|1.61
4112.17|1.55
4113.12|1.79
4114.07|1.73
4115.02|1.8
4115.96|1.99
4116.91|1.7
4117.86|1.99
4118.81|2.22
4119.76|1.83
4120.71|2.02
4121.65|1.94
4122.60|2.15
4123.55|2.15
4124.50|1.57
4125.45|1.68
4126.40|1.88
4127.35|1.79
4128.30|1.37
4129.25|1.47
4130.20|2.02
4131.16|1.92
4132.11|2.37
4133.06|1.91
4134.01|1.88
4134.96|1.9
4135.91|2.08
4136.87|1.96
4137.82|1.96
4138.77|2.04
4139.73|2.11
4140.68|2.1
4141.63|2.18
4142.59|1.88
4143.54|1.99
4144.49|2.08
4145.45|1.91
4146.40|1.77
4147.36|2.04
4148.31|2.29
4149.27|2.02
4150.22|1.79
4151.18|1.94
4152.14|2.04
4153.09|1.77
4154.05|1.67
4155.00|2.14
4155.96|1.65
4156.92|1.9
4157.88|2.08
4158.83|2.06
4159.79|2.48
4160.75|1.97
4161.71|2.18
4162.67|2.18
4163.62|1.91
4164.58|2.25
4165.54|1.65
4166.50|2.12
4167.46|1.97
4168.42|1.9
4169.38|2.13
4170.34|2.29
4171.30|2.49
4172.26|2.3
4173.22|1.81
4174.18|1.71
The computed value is 4.1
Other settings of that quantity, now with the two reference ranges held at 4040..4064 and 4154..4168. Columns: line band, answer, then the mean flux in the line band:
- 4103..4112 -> 1.89 A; 1.63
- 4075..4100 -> 1.80 A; 1.93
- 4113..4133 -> 1.69 A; 1.88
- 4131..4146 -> 0.17 A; 2.02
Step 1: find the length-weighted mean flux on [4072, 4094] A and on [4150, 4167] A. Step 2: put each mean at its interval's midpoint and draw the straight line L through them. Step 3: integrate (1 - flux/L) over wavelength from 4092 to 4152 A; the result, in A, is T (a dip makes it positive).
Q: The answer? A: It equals 3.62 A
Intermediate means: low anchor 1.99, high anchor 1.99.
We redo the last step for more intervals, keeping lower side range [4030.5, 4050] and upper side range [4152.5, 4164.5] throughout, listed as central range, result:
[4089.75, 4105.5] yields 1.5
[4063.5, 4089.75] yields 0.2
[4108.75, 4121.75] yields 1.2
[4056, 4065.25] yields 0.2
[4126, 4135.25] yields 0.8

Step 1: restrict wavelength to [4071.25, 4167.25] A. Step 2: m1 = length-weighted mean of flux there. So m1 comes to 1.91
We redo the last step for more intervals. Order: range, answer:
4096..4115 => 1.72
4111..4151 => 1.92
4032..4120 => 1.97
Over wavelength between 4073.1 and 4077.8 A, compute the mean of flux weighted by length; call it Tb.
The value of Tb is 2.07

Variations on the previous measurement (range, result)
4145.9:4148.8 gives 2.03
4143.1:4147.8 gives 1.96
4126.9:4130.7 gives 1.66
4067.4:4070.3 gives 2.08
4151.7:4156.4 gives 1.86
